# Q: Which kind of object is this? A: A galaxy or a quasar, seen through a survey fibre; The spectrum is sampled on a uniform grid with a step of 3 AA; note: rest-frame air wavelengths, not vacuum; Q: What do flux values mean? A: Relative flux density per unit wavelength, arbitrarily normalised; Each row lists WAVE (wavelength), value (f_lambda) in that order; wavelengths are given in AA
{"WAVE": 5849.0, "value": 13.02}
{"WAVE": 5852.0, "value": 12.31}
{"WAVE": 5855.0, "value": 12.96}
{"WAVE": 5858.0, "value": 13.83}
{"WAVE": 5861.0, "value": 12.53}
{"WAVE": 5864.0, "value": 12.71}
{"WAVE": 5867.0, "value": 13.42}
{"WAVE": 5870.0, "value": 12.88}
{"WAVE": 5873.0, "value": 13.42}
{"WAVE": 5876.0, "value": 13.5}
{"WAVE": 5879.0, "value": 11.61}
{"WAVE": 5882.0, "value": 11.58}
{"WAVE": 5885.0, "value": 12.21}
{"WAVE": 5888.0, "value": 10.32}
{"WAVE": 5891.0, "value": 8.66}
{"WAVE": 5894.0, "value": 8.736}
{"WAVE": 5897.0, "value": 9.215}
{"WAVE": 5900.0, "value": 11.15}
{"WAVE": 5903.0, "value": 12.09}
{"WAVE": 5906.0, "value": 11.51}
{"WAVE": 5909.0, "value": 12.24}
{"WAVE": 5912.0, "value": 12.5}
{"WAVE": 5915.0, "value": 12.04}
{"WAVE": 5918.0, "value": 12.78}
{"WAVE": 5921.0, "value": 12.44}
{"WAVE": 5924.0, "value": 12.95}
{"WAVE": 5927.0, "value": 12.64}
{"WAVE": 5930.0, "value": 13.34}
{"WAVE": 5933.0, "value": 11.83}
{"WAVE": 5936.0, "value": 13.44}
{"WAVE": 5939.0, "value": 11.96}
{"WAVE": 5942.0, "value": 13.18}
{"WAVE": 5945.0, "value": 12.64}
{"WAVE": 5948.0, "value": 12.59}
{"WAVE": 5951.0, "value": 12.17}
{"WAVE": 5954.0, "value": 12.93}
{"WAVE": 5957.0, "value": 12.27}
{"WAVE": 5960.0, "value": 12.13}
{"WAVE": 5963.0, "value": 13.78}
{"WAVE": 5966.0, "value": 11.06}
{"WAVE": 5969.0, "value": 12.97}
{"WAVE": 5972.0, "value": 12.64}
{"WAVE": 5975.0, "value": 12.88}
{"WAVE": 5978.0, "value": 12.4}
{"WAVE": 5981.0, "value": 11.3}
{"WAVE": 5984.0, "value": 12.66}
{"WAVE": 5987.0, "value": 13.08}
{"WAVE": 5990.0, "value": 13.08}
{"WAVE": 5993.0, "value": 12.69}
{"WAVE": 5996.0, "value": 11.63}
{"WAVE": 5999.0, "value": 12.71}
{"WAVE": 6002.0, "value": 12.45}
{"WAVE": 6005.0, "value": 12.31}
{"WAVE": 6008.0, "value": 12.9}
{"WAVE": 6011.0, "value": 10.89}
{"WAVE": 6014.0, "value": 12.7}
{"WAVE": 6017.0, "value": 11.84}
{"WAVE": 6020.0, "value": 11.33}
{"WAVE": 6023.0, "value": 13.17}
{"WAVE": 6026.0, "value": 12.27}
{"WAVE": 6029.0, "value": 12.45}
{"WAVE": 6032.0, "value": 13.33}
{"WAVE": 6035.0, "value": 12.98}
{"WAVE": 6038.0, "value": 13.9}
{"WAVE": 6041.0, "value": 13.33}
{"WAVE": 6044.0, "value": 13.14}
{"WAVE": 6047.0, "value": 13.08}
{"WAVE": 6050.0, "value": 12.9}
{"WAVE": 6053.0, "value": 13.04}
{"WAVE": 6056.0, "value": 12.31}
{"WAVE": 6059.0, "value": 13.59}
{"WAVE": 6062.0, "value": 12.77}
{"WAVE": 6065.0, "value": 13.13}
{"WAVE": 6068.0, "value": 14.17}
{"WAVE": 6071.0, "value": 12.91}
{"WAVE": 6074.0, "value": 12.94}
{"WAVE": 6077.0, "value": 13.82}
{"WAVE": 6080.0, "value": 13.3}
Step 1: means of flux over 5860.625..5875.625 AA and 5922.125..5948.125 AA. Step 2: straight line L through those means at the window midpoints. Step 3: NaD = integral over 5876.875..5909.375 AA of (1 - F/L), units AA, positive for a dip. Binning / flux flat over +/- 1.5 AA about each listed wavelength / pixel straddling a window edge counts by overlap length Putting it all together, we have 5.3 AA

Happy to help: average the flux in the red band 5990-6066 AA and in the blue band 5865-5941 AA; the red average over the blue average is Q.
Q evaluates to 1.1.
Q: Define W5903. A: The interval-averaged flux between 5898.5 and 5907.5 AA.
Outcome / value 11.6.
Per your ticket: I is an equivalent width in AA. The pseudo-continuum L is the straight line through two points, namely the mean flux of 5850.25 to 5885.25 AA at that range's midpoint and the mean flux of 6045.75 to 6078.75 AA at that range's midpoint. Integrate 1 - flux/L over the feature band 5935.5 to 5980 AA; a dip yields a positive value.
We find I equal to 1.3 AA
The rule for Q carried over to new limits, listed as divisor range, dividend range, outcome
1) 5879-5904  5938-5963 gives 1.19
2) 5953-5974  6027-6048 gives 1.05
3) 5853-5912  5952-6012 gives 1.05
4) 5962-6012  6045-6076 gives 1.05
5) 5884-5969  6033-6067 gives 1.10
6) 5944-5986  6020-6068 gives 1.04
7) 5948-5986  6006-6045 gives 1.01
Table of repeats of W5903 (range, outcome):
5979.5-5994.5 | 12.6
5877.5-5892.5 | 10.9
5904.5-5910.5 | 11.9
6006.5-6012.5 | 11.9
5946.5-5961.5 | 12.4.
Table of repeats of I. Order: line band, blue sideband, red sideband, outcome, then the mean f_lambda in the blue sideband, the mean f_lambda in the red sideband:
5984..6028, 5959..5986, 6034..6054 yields 1.46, 12.4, 13.2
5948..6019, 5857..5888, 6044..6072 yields 2.79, 12.6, 13.1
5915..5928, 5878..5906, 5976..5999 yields -1.66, 10.6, 12.4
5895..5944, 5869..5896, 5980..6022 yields -2.18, 11.4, 12.3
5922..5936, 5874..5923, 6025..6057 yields -1.17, 11.4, 13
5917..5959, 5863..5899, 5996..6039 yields -2.62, 11.5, 12.5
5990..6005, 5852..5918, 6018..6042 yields 0.21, 11.9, 12.8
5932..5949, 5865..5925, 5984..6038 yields -0.81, 11.8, 12.5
